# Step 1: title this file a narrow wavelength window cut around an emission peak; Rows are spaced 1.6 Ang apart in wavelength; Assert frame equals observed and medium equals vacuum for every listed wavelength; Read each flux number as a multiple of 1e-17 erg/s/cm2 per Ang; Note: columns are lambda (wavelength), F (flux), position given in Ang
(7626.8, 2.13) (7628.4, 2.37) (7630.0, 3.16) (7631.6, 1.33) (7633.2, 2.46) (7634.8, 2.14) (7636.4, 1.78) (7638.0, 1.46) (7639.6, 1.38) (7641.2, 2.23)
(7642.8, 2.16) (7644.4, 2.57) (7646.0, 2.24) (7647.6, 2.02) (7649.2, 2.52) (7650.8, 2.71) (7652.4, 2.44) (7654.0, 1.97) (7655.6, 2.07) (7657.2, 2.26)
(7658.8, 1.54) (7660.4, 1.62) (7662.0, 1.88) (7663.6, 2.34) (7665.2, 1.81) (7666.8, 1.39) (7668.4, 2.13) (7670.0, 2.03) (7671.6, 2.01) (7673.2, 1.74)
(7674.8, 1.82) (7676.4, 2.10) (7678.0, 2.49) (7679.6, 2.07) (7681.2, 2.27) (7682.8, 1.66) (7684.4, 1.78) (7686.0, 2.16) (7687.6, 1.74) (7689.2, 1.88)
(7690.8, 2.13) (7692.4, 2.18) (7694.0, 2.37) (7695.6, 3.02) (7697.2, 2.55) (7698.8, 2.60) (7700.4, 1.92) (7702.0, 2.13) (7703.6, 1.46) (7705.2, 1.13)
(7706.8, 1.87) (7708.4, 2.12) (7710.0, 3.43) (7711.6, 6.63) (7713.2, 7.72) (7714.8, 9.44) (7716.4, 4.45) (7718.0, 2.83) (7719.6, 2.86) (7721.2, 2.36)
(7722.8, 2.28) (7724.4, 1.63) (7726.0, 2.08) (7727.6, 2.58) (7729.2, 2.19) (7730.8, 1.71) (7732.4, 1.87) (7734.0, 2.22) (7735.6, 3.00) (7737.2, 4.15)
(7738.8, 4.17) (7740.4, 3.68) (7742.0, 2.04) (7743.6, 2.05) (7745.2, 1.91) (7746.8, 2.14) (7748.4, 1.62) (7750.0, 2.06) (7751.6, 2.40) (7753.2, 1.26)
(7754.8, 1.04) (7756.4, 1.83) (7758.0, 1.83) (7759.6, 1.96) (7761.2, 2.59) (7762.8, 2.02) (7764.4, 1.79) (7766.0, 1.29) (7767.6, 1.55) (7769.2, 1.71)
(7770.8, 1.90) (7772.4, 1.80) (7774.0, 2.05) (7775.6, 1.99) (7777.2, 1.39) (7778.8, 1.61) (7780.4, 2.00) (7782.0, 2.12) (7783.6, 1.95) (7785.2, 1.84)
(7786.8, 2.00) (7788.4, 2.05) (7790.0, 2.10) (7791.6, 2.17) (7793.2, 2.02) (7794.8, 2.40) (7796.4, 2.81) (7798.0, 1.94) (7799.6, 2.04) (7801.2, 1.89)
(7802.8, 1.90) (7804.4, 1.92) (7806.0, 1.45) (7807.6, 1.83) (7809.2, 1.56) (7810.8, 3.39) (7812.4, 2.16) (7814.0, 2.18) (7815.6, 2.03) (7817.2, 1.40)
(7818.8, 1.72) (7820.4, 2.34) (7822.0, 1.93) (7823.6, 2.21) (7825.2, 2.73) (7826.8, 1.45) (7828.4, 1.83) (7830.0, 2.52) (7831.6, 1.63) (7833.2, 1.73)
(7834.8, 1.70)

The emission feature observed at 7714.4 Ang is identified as H-alpha 6563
